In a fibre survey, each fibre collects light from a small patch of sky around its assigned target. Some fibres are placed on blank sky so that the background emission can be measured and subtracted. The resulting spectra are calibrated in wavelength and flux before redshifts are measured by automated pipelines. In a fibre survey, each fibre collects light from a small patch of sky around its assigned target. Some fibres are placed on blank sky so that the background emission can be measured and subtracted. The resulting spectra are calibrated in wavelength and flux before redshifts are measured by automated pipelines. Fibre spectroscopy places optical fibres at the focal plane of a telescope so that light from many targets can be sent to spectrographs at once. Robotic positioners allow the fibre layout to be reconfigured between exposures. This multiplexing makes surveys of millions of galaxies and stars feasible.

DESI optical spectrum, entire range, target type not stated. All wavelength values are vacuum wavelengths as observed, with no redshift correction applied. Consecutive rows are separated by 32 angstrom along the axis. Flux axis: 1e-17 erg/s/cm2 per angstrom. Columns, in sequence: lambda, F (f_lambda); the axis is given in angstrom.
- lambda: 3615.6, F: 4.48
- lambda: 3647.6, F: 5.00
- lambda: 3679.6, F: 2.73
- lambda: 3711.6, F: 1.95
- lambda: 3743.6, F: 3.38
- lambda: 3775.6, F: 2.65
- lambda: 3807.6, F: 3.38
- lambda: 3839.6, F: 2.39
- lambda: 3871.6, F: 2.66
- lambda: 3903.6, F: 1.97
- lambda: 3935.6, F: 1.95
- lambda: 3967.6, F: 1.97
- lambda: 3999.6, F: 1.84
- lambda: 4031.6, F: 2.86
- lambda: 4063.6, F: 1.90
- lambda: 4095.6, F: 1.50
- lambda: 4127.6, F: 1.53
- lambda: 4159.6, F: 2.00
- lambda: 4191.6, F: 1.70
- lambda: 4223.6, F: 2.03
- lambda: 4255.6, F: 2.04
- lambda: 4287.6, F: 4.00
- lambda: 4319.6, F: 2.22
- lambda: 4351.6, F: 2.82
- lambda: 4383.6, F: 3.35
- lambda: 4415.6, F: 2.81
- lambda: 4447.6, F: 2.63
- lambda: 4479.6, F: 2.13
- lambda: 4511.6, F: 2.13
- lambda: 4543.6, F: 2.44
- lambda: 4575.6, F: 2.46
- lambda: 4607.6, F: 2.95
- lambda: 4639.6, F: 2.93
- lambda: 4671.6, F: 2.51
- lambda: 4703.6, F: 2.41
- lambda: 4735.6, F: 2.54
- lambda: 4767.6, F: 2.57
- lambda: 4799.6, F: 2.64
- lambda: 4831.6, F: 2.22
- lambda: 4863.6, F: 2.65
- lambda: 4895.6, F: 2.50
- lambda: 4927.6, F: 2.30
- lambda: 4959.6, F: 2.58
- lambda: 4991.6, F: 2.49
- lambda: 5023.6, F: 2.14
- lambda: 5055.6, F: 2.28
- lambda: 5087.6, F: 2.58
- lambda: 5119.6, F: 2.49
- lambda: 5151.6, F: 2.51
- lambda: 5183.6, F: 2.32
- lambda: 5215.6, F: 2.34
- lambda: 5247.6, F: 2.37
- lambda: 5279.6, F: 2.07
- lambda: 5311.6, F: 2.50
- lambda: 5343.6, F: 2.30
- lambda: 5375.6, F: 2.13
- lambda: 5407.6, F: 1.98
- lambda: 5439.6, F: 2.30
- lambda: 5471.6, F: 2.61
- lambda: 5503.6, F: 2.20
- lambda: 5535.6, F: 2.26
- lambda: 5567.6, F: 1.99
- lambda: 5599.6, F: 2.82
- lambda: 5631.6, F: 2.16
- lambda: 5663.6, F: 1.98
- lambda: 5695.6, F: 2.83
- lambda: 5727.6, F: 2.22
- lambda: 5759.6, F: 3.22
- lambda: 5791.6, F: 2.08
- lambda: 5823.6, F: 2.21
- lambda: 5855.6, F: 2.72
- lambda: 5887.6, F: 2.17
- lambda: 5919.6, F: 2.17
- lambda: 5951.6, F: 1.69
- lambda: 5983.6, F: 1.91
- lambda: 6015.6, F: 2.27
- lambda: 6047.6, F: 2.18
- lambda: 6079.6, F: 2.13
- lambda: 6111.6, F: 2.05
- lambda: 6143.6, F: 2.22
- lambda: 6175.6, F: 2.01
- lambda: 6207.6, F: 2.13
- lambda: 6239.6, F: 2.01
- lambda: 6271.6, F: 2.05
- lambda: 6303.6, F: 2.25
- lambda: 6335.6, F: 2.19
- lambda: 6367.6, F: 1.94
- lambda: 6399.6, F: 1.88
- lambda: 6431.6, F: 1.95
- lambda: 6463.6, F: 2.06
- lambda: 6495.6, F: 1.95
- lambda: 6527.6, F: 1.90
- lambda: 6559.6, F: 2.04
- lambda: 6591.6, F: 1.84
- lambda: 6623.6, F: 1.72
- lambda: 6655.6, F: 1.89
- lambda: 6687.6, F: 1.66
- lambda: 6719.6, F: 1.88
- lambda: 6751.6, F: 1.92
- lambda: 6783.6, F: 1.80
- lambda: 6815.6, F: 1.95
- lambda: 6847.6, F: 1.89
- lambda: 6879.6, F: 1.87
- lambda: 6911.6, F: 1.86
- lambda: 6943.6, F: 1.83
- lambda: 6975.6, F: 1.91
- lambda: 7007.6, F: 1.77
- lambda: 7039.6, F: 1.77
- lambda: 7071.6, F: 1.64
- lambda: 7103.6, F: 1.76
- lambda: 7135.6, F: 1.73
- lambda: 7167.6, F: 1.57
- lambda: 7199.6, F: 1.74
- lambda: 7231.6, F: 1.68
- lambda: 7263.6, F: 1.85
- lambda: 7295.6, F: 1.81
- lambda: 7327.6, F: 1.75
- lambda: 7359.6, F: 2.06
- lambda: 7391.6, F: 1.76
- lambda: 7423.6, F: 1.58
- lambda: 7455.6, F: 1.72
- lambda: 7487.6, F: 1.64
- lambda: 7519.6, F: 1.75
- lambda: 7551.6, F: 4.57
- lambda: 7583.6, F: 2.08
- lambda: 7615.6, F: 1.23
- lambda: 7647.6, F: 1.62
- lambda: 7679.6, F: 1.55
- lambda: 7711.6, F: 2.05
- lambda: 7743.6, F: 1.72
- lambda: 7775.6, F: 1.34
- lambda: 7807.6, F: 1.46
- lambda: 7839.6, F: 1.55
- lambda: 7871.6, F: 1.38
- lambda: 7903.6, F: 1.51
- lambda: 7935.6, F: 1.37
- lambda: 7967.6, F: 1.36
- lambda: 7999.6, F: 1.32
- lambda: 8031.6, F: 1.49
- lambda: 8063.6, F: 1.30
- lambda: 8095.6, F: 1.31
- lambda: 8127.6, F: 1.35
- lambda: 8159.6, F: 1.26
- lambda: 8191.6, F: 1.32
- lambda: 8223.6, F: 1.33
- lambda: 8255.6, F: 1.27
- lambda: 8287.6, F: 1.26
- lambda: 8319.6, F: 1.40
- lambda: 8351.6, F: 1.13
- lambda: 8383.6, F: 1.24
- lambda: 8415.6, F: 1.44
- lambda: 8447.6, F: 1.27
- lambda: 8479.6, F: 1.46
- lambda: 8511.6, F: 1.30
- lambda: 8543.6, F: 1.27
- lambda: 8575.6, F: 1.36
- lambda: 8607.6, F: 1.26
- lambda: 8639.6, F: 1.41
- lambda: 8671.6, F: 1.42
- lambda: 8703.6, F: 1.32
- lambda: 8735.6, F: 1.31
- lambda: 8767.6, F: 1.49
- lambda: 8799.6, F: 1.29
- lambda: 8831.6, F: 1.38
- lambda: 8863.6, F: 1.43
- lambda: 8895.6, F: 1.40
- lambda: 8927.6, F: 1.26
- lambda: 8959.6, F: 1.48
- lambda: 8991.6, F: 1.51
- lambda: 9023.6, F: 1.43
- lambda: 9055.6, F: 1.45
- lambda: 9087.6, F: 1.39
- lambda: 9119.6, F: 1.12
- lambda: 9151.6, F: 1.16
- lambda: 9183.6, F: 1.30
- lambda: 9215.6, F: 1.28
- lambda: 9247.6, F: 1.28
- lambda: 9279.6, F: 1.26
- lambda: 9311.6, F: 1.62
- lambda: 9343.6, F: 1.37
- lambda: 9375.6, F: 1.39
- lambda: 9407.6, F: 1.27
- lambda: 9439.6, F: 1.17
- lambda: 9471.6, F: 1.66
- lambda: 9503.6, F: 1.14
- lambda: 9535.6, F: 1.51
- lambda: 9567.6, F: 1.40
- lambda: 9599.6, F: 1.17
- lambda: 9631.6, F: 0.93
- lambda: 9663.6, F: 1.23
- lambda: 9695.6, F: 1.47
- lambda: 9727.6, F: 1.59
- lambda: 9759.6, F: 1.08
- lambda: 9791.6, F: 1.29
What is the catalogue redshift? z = 0.150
